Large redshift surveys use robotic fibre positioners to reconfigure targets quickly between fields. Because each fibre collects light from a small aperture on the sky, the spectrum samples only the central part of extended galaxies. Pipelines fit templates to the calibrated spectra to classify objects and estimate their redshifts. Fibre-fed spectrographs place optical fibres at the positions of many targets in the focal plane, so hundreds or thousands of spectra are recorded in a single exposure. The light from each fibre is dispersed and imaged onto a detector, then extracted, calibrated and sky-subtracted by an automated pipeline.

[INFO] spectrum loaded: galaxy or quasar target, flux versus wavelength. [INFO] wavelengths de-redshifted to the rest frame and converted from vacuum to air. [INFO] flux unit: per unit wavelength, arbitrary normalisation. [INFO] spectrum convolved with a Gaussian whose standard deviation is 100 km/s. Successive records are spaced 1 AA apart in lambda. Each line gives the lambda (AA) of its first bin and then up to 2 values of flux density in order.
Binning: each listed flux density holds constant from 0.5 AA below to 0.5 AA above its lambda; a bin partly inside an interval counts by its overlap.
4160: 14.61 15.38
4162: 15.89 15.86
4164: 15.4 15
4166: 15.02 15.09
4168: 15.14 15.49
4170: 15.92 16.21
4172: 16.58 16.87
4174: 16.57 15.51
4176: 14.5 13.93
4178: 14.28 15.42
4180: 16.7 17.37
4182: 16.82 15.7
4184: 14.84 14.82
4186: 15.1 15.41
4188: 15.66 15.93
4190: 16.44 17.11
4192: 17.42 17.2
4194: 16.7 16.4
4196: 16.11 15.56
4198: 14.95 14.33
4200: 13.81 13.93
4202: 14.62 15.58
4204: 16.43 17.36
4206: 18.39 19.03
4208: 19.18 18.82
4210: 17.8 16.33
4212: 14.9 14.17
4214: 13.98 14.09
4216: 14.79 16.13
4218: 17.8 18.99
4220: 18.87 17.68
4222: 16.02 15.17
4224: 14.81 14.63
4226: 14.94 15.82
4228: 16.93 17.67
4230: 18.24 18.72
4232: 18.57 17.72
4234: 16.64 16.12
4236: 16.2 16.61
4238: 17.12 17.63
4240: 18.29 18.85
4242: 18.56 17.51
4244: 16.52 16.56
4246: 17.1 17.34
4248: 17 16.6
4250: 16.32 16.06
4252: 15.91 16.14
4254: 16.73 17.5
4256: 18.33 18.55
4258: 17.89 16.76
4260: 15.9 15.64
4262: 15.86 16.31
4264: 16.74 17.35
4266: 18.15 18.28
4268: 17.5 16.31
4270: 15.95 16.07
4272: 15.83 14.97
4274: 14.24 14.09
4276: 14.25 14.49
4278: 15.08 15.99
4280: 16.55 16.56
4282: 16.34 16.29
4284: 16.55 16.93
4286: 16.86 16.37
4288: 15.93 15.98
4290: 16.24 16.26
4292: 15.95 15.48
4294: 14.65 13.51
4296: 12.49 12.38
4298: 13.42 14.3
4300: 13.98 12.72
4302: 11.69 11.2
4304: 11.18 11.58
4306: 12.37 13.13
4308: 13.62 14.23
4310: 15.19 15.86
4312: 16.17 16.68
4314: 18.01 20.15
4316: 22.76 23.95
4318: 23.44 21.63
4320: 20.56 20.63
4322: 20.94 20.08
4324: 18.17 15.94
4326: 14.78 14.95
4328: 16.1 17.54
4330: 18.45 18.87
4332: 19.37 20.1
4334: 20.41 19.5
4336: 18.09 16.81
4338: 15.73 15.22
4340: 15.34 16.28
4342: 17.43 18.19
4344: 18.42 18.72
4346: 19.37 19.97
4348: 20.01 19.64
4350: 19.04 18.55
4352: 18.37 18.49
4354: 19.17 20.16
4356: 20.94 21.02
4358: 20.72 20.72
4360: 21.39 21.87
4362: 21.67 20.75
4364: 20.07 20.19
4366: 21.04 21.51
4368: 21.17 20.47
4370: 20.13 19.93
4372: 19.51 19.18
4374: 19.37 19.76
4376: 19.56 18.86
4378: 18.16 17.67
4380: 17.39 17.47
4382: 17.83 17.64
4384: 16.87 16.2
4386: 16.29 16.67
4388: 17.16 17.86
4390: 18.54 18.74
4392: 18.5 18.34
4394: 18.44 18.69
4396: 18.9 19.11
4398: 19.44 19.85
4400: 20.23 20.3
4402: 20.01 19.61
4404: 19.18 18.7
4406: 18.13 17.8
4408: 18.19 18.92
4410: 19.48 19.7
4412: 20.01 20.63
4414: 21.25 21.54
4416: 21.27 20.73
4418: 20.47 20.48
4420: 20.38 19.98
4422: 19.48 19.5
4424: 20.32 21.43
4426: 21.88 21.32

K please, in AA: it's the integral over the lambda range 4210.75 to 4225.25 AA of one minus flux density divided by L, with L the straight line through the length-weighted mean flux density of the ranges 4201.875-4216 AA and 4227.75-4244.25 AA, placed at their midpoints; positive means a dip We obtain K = 0.8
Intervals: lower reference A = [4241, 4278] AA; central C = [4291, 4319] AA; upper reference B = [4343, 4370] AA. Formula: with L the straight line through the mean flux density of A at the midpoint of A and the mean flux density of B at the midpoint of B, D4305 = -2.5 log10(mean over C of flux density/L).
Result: 0.19 mag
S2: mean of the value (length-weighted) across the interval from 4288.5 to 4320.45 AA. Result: 15.6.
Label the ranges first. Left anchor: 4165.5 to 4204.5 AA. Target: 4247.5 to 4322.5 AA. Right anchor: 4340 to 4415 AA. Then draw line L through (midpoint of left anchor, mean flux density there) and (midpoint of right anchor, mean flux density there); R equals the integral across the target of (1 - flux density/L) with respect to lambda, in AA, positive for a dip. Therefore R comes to 5.62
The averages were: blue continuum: 15.7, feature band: 16.2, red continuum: 19.2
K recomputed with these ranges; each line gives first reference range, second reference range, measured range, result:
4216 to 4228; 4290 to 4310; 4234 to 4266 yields -3.4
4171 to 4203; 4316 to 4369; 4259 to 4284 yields 2.3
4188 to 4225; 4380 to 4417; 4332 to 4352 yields -0.2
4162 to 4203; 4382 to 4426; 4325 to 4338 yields 0.2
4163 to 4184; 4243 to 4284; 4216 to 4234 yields -0.9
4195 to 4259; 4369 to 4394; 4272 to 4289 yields 1.5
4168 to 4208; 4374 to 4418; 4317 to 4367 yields -2.9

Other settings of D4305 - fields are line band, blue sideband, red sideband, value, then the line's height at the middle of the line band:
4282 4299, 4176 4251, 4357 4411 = 0.15 mag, 17.7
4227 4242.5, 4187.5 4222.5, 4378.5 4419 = -0.05 mag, 16.7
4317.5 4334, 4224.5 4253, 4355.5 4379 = 0.02 mag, 19.2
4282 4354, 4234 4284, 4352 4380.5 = 0.10 mag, 18.5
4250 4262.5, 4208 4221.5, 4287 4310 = -0.10 mag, 15.2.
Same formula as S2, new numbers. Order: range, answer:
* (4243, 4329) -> 16.3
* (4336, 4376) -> 19.4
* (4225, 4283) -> 16.7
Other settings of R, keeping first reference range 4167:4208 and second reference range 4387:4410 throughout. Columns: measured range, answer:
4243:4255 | 0.1 AA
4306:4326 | -0.6 AA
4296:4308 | 3.4 AA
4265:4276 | 0.6 AA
